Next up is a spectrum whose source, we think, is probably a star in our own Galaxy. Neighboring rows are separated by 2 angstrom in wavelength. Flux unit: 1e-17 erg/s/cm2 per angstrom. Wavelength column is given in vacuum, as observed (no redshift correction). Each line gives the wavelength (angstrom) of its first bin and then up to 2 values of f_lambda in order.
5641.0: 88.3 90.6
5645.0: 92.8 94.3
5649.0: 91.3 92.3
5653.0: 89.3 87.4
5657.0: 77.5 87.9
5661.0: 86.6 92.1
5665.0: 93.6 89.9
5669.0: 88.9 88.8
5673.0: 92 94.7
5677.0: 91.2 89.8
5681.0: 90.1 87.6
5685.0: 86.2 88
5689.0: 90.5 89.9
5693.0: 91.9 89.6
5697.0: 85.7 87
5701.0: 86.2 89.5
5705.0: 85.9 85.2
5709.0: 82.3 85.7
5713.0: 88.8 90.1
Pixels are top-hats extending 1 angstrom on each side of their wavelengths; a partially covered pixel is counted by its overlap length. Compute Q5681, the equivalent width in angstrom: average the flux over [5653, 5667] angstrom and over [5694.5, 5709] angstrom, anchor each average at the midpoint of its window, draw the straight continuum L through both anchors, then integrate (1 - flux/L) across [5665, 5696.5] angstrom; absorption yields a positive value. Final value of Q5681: -1.0 angstrom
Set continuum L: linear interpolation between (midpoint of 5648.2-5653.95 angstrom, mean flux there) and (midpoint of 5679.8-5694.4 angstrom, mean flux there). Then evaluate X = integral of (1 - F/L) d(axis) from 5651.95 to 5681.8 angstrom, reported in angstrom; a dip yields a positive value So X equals 0.3 angstrom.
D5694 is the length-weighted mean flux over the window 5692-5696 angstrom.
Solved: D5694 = 90.8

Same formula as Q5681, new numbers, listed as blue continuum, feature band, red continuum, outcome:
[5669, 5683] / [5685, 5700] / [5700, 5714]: -0.1 angstrom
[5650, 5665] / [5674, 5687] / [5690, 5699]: -0.2 angstrom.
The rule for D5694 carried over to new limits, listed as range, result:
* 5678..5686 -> 88.4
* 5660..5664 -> 89.3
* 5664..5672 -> 90.3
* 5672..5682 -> 91.6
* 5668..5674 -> 89.9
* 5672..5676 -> 93.3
